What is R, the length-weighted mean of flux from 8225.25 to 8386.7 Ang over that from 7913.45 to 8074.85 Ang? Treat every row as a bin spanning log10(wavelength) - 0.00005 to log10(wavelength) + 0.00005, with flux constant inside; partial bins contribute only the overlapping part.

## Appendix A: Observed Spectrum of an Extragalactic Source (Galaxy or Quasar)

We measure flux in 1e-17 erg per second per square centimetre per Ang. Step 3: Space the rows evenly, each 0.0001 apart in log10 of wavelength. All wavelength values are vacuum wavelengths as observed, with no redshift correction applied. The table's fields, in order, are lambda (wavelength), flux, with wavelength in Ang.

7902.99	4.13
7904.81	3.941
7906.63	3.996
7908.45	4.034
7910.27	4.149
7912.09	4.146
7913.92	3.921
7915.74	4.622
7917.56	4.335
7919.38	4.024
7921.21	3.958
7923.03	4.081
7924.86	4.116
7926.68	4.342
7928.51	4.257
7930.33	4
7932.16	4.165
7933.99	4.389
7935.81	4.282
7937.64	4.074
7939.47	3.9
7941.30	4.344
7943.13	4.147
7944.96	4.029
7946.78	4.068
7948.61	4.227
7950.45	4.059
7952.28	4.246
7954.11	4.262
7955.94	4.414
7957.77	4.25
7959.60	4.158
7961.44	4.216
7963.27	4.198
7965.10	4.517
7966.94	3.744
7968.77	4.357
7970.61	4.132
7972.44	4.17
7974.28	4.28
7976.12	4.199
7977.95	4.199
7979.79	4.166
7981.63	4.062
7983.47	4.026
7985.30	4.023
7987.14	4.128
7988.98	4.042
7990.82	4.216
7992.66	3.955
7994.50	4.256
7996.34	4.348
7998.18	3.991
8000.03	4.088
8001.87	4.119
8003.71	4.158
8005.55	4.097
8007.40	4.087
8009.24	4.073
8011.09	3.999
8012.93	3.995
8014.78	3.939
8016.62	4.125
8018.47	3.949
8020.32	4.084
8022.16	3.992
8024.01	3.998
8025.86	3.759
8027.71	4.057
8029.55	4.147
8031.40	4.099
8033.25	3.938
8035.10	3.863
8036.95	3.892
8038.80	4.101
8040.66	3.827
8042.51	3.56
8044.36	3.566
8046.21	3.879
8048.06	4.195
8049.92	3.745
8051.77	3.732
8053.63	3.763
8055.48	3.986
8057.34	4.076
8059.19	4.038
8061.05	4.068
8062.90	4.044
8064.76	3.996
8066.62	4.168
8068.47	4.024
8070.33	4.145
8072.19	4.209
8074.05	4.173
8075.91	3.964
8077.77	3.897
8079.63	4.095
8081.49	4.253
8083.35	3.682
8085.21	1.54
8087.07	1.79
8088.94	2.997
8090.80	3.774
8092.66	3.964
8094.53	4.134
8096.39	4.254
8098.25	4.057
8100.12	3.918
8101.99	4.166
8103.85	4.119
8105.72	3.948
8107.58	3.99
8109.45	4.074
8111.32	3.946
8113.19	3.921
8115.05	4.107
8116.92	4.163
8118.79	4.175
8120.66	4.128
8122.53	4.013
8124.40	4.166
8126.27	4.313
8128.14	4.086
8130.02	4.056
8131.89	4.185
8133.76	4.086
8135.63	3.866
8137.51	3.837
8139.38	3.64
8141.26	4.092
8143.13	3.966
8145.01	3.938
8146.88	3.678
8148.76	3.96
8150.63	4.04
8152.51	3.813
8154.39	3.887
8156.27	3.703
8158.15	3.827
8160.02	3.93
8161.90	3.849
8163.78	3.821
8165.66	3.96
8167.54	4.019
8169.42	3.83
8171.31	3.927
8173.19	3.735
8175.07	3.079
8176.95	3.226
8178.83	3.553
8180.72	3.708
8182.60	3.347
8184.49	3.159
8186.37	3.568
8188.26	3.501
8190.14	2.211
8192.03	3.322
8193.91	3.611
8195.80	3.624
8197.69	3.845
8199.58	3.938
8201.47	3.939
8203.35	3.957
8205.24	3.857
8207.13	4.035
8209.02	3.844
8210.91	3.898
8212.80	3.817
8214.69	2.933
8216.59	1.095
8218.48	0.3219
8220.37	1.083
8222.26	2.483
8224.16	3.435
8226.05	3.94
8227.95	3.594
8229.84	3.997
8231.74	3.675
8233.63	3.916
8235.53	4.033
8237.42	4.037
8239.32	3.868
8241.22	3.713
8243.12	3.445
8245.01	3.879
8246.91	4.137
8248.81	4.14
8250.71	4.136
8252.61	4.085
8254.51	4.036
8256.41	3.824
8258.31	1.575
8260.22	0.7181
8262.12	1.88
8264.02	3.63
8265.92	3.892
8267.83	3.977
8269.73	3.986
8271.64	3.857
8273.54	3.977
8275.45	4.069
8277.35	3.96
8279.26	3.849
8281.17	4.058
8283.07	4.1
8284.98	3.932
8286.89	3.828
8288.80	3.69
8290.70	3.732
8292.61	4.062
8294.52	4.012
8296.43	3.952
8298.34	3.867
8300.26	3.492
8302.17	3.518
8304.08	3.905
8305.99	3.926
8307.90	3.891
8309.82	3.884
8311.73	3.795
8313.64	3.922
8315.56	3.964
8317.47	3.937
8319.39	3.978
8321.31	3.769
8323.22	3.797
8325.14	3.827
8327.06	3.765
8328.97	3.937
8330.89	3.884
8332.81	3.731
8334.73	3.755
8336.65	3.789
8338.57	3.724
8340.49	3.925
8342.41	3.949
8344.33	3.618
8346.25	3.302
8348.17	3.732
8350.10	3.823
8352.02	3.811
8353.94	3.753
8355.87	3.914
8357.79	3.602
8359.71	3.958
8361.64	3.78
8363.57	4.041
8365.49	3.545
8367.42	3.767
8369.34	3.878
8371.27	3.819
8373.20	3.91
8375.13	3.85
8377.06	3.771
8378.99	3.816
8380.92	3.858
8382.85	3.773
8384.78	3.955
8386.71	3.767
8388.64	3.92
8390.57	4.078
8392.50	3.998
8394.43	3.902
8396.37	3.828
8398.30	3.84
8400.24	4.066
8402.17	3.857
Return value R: 0.92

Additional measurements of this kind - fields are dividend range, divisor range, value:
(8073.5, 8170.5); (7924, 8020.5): 0.94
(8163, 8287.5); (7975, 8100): 0.89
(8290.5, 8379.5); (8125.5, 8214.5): 1.02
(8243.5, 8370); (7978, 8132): 0.95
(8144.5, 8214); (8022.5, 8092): 0.97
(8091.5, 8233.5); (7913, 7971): 0.88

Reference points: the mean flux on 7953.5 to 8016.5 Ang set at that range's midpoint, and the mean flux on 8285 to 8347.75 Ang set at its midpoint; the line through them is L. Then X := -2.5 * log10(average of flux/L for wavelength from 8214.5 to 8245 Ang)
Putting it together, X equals 0.24 mag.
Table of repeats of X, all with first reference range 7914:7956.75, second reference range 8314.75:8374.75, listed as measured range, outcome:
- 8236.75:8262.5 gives 0.142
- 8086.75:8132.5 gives 0.016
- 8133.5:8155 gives 0.027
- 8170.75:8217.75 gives 0.145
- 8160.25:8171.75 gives 0.020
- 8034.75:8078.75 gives 0.031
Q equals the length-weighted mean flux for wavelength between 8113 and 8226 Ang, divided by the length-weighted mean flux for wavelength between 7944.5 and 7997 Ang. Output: 0.87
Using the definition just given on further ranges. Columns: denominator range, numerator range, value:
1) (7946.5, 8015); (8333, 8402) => 0.92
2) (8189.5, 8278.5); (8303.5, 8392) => 1.11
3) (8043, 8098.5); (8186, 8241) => 0.88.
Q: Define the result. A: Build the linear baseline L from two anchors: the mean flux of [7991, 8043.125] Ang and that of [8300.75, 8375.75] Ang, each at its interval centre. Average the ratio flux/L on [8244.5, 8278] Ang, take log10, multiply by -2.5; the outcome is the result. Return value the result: 0.10 mag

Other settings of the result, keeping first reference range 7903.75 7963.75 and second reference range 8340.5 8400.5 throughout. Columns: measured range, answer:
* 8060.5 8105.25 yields 0.07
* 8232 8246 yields 0.03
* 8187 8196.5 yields 0.21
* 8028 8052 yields 0.05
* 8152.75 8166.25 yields 0.04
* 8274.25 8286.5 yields -0.02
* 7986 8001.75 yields 0.00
